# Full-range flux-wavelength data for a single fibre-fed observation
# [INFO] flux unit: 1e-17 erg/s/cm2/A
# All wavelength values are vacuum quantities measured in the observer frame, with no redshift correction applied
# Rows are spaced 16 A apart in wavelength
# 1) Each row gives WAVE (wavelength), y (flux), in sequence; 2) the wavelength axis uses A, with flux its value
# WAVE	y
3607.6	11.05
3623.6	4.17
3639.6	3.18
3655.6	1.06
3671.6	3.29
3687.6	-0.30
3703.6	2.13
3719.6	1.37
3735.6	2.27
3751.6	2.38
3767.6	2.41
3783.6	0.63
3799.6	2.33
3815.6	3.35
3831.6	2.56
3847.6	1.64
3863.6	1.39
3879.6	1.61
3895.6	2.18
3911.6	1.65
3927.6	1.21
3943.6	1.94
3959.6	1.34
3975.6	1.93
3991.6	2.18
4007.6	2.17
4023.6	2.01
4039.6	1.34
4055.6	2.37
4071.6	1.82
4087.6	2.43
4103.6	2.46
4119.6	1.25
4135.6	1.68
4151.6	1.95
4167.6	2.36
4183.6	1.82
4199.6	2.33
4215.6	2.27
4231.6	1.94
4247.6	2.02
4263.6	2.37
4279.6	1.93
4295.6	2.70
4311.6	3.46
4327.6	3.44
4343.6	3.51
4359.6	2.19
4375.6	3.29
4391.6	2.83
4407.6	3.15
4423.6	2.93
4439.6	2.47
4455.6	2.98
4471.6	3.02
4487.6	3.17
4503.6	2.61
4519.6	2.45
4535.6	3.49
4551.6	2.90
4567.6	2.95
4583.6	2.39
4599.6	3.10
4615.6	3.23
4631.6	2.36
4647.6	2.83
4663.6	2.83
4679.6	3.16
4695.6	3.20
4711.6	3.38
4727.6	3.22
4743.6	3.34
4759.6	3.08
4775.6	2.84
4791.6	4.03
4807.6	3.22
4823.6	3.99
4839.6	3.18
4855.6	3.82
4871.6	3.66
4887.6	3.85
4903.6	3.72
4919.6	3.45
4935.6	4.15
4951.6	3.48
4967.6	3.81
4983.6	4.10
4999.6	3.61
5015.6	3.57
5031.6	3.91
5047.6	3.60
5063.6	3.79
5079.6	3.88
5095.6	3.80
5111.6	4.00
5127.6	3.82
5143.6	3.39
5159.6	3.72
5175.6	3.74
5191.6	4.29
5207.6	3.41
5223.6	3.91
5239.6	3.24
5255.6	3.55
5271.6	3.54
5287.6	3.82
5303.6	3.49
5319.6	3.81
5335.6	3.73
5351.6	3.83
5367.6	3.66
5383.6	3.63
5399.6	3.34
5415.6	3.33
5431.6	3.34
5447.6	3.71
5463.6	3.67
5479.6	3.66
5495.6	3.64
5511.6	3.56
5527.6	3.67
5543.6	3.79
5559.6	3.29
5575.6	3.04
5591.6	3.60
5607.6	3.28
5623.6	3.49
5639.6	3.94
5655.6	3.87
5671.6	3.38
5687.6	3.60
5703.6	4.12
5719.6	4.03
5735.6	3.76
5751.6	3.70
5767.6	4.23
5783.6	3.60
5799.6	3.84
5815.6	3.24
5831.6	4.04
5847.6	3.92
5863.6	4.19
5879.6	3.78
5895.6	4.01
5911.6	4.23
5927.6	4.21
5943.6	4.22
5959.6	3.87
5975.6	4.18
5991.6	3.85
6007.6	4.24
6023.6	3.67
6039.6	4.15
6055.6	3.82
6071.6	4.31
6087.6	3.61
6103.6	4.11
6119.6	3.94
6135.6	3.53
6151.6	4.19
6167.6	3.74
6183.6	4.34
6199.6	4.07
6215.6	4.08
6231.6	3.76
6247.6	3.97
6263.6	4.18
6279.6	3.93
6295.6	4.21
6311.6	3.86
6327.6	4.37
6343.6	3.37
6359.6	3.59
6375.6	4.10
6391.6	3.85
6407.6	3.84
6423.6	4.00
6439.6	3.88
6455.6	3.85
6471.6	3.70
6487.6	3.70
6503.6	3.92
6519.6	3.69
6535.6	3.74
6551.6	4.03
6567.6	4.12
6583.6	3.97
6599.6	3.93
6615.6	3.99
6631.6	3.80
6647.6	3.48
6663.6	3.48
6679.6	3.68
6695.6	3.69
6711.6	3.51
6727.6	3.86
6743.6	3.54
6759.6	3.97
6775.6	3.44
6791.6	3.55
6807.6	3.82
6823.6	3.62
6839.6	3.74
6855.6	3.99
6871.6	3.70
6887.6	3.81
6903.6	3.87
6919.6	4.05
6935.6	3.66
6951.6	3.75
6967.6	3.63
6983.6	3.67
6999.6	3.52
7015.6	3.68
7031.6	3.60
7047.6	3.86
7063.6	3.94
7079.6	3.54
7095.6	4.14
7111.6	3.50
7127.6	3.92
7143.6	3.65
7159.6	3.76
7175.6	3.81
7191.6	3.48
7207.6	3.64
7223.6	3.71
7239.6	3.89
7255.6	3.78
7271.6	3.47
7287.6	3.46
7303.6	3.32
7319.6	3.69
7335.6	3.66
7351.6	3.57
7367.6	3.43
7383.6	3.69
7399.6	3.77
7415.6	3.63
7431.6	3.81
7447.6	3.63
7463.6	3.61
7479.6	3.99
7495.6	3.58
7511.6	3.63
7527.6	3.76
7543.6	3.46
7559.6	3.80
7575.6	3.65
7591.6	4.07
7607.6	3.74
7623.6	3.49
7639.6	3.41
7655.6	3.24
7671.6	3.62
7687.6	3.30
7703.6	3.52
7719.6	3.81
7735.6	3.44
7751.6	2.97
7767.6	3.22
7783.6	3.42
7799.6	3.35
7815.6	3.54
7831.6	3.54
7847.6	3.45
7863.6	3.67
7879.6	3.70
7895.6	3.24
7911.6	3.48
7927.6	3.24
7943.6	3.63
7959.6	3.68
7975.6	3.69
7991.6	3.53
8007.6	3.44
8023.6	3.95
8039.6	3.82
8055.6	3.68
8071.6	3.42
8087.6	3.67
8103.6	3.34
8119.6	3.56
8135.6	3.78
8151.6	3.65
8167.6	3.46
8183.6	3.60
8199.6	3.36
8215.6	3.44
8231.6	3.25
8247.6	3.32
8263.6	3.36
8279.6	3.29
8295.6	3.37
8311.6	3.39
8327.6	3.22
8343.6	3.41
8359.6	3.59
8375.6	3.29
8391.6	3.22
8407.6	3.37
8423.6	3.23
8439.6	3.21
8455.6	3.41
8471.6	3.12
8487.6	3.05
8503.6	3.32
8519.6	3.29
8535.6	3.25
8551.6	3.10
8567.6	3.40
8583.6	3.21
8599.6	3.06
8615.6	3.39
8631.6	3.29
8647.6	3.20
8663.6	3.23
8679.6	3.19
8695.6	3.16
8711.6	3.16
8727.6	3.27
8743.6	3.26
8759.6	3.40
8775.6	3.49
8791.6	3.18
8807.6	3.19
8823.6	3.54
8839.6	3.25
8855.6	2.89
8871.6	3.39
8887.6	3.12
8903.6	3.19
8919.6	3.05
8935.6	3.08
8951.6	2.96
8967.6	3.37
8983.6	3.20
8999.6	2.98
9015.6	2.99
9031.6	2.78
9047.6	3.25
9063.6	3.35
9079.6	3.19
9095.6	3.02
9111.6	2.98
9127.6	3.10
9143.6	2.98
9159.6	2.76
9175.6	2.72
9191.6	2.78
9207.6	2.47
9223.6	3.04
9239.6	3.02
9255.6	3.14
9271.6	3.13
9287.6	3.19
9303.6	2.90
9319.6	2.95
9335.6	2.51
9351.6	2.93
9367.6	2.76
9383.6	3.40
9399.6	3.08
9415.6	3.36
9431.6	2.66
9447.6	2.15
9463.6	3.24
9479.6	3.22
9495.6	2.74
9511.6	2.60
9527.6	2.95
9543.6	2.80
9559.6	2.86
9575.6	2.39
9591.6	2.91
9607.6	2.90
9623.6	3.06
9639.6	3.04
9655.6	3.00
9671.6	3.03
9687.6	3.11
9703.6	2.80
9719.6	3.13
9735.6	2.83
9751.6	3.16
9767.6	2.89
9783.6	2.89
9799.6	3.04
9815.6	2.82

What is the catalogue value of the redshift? 0.077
